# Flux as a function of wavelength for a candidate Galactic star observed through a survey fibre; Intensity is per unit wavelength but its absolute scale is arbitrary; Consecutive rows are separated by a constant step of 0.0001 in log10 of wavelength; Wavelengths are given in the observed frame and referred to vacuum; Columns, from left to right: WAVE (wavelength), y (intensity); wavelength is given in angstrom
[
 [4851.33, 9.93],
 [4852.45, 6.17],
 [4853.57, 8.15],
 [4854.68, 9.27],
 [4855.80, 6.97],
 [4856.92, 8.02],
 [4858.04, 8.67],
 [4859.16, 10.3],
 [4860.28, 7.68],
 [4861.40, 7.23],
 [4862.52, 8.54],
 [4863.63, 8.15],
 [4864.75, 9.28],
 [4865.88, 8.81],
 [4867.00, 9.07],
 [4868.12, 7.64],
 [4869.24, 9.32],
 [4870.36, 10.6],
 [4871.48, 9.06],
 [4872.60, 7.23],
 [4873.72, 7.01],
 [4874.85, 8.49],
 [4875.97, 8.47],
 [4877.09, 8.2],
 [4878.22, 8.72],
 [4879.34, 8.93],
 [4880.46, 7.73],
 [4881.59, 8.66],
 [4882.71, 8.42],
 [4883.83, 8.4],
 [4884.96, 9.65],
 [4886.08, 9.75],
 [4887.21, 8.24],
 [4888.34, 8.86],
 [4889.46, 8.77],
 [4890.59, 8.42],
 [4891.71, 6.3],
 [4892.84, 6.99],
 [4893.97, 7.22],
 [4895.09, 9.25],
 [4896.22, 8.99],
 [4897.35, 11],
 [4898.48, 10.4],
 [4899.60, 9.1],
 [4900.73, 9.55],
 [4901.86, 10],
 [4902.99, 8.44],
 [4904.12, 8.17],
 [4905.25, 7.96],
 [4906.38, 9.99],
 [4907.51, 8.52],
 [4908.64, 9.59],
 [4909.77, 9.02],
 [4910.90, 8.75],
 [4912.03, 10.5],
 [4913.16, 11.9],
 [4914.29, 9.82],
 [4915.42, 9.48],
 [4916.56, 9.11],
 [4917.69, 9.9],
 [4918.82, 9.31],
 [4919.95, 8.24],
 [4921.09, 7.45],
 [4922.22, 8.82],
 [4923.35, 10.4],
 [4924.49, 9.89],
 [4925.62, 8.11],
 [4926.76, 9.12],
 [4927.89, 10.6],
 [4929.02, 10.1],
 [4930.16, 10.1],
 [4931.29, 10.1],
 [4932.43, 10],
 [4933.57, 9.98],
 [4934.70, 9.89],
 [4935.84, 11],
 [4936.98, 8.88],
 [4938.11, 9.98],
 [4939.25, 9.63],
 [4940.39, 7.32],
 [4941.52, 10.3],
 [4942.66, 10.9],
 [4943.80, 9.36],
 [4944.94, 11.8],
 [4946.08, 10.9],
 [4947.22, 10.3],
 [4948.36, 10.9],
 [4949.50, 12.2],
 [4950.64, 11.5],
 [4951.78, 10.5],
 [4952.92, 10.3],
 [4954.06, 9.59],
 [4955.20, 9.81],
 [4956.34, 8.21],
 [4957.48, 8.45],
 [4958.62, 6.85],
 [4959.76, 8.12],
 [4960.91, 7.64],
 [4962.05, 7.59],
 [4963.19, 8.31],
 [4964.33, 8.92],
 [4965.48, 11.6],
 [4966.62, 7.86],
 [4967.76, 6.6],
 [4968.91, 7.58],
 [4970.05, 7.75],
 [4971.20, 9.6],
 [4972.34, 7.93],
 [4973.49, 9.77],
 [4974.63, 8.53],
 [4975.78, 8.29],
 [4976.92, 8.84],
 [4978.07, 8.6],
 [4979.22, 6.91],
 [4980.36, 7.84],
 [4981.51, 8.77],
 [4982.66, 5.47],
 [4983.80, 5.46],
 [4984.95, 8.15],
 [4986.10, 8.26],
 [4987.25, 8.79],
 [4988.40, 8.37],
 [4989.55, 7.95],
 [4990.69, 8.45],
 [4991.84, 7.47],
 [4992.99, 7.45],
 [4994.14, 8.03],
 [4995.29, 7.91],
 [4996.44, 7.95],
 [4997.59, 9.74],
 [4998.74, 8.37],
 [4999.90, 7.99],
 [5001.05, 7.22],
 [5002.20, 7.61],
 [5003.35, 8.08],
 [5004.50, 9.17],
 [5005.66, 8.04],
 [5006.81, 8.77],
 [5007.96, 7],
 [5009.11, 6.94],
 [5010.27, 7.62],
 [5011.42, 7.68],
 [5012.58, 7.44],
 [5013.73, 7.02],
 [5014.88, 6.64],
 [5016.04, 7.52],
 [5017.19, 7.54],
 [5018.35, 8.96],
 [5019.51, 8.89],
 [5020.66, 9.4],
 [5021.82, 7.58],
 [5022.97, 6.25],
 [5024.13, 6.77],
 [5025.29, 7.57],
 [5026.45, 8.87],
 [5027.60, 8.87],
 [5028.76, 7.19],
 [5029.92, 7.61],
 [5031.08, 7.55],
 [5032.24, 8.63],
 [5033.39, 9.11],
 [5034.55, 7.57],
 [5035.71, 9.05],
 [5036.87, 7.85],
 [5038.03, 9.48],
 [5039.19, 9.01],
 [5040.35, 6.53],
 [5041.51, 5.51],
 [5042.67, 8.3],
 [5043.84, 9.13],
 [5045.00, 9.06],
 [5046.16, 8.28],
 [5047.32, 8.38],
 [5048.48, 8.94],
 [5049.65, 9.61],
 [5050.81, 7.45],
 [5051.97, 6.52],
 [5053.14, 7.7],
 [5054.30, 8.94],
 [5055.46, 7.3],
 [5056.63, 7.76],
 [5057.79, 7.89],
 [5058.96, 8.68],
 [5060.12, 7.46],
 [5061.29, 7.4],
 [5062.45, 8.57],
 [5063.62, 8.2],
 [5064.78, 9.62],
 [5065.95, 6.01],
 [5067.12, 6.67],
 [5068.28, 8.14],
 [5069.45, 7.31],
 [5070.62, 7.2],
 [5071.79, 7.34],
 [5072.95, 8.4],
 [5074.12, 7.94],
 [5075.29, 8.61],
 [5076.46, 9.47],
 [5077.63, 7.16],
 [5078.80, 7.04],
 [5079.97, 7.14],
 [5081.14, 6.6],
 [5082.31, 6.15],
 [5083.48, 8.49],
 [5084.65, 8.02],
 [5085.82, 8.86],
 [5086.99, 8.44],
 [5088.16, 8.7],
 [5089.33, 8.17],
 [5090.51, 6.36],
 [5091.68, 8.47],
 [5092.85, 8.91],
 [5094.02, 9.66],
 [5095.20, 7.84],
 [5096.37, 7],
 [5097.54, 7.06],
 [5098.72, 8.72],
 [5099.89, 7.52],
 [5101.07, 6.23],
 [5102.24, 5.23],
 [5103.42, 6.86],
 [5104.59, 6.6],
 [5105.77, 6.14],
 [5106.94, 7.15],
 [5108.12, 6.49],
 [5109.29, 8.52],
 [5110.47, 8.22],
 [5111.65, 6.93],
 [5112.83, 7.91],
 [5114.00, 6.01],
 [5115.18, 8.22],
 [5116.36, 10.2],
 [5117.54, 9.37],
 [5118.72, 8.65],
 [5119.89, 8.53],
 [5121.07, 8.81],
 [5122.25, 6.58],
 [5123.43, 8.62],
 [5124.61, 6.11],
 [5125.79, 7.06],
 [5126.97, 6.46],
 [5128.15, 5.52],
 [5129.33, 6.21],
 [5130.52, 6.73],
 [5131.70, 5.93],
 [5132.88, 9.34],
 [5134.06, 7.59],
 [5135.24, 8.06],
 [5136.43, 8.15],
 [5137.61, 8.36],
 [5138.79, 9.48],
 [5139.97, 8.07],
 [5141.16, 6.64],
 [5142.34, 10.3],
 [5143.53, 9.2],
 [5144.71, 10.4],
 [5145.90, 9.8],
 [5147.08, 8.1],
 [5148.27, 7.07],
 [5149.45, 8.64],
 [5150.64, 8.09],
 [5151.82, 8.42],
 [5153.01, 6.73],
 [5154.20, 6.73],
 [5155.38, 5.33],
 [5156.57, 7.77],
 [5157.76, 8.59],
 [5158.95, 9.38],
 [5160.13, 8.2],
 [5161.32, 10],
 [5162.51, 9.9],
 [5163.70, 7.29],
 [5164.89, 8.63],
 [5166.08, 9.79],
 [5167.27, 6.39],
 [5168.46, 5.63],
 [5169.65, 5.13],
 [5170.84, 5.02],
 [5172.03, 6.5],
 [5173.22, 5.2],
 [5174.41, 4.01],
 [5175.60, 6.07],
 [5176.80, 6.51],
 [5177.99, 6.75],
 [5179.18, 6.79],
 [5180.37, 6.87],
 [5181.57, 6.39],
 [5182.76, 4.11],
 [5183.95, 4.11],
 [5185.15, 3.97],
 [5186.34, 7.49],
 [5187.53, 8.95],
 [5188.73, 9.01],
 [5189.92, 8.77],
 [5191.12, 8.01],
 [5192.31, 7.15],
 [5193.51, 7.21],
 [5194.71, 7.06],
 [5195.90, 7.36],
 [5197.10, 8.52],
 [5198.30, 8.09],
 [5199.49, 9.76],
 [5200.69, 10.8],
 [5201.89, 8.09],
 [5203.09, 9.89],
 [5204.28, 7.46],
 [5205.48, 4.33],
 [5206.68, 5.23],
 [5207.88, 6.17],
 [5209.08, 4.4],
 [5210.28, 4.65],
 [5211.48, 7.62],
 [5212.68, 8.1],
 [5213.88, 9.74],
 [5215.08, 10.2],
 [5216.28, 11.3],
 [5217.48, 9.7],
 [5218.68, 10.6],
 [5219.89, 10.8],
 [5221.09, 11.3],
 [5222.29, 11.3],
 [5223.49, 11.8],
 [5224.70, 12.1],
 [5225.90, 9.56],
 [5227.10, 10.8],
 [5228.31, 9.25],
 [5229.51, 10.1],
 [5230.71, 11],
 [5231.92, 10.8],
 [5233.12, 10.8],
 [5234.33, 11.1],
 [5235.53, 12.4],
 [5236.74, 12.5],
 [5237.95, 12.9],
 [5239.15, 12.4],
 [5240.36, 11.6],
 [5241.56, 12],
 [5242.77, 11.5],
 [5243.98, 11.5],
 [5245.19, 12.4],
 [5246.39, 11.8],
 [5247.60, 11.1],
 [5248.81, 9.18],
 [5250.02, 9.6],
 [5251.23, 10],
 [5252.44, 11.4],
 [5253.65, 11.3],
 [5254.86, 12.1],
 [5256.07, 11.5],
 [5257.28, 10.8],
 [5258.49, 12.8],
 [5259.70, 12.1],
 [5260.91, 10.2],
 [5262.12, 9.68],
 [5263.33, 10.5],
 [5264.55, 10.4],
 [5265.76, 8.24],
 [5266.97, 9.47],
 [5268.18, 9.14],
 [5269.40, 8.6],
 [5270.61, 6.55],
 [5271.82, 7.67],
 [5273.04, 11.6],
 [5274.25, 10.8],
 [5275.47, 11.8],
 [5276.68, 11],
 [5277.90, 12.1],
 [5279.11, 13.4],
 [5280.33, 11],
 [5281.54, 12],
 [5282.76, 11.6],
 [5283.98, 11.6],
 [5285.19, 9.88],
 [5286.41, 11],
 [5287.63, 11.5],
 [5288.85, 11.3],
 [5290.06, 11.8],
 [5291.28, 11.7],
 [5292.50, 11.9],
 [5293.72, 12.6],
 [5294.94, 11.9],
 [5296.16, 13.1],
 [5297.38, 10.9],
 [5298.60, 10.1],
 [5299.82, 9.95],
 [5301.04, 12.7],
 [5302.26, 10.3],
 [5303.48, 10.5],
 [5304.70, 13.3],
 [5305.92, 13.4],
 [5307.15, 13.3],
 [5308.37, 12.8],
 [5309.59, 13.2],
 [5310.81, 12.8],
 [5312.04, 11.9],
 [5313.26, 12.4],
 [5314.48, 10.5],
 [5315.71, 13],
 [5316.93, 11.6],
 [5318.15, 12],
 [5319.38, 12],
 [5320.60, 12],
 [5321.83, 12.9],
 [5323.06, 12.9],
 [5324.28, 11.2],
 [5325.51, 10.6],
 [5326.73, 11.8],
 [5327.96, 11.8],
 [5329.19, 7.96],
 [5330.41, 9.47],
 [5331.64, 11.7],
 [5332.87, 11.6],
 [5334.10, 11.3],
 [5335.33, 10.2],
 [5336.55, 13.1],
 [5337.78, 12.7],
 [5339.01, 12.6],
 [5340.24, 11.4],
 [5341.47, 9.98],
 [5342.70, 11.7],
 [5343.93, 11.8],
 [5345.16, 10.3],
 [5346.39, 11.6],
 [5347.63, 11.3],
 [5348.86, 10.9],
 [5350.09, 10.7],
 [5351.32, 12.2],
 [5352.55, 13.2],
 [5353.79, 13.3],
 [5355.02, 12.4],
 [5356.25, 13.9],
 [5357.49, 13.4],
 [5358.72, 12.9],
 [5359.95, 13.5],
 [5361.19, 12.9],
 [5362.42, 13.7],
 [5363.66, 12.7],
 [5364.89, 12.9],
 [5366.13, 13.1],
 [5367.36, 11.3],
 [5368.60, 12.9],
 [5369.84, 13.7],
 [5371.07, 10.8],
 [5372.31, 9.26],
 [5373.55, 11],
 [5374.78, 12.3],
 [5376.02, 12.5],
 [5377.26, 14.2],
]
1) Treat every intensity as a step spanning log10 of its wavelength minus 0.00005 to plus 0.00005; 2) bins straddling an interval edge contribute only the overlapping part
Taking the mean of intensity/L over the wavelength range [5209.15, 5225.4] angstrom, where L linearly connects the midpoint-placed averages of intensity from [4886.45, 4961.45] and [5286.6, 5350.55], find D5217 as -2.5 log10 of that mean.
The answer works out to 0.14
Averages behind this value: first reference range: 9.41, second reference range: 11.6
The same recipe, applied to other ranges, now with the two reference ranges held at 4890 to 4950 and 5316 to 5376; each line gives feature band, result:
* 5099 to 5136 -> 0.397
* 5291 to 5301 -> 0.004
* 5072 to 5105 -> 0.331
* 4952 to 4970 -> 0.145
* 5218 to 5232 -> 0.044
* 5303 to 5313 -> -0.088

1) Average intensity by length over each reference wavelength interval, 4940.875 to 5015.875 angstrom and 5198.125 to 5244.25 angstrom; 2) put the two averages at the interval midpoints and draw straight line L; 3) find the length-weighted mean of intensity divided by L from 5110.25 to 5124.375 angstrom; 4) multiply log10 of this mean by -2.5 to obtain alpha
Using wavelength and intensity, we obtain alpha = 0.145 mag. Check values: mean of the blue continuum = 8.51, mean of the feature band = 8.12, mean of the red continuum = 9.85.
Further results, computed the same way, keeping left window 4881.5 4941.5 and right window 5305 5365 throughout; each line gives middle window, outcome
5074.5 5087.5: 0.30 mag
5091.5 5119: 0.35 mag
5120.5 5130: 0.47 mag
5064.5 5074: 0.34 mag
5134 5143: 0.27 mag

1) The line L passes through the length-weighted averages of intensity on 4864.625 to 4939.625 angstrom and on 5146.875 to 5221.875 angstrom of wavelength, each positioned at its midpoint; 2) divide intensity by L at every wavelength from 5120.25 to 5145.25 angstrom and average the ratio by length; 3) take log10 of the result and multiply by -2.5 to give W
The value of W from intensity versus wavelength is 0.01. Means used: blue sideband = 9.09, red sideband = 7.56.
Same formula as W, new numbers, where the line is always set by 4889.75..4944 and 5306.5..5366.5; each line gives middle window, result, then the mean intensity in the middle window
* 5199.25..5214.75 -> 0.45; 7.4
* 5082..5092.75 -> 0.28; 8.05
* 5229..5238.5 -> -0.01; 11.5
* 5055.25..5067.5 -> 0.30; 7.81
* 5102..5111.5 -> 0.45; 6.96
